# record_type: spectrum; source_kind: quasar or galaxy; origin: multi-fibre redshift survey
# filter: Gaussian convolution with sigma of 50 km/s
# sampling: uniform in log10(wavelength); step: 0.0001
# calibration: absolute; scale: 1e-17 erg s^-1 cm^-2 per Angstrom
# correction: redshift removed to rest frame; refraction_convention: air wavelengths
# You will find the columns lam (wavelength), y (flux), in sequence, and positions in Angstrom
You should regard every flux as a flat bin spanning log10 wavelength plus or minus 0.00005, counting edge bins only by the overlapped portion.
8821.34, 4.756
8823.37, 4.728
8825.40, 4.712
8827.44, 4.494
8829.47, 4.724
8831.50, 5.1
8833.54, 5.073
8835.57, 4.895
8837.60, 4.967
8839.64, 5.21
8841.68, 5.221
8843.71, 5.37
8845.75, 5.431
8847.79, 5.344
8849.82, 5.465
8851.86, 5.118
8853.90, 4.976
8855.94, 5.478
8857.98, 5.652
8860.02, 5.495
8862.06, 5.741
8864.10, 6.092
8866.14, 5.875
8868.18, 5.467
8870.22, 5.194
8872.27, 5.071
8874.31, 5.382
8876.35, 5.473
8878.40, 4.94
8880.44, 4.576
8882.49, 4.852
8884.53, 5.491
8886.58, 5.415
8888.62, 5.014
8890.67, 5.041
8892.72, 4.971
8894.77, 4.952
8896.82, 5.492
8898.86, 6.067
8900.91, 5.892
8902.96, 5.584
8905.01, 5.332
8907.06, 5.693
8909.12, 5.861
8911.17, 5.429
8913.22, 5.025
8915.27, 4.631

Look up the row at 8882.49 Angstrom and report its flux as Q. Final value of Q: 4.852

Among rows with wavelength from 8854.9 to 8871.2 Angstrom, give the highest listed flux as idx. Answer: 6.092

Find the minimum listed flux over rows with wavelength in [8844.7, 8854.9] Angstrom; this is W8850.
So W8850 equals 4.976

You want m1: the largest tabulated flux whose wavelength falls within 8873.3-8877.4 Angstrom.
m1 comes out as 5.473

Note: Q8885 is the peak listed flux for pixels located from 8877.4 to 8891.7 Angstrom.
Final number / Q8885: 5.491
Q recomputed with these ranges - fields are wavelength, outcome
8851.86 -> 5.118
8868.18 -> 5.467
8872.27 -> 5.071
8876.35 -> 5.473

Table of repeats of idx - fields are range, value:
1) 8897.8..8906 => 6.067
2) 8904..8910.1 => 5.861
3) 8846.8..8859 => 5.652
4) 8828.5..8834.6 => 5.1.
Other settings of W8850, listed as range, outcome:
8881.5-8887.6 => 4.852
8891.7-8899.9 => 4.952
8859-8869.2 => 5.467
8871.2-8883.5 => 4.576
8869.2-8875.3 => 5.071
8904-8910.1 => 5.332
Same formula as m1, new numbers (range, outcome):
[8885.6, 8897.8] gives 5.492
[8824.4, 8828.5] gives 4.712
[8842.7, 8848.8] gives 5.431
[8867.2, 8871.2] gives 5.467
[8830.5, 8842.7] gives 5.221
